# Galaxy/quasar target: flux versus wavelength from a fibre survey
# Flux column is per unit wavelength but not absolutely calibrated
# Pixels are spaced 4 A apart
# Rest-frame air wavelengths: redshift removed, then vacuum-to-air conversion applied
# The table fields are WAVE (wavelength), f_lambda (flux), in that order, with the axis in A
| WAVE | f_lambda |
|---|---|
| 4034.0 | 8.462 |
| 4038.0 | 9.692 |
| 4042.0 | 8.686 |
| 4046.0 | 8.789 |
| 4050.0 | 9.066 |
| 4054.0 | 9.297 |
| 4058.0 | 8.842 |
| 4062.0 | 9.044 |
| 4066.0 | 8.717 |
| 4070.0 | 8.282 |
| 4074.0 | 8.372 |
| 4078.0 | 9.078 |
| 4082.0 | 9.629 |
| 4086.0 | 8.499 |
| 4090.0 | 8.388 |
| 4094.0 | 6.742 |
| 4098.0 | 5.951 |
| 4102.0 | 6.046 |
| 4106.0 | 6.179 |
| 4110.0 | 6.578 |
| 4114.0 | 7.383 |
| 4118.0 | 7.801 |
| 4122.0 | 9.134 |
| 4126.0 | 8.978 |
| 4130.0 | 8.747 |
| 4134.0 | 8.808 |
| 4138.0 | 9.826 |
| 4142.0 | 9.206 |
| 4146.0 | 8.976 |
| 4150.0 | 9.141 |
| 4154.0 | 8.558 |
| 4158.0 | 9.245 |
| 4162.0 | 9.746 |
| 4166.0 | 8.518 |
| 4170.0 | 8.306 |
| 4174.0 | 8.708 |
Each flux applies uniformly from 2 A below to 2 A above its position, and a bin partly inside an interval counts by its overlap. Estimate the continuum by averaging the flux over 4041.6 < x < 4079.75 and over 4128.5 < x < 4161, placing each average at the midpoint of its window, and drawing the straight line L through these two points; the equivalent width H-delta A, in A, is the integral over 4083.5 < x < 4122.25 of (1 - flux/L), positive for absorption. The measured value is 7.5 A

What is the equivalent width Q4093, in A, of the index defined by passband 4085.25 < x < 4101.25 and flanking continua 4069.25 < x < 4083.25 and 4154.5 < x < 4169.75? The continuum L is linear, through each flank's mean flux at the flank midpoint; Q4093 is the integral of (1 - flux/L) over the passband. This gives 3.0 A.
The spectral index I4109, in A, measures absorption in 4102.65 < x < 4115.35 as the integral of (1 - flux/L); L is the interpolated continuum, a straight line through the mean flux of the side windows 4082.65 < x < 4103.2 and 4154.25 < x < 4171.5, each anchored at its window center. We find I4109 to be 1.81 A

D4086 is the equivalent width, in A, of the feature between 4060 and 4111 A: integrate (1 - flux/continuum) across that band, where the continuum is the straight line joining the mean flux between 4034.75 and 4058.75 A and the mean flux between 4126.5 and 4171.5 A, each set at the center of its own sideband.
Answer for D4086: 6.8 A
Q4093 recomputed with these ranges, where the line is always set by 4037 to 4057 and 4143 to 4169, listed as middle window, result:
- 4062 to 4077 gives 0.8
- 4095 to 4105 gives 3.3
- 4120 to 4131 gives 0.1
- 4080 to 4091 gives 0.2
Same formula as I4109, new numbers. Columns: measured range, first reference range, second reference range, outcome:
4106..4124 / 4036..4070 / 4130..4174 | 2.88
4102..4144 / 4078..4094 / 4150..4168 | 3.20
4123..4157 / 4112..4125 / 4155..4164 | -0.92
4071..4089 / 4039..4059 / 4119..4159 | 0.33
